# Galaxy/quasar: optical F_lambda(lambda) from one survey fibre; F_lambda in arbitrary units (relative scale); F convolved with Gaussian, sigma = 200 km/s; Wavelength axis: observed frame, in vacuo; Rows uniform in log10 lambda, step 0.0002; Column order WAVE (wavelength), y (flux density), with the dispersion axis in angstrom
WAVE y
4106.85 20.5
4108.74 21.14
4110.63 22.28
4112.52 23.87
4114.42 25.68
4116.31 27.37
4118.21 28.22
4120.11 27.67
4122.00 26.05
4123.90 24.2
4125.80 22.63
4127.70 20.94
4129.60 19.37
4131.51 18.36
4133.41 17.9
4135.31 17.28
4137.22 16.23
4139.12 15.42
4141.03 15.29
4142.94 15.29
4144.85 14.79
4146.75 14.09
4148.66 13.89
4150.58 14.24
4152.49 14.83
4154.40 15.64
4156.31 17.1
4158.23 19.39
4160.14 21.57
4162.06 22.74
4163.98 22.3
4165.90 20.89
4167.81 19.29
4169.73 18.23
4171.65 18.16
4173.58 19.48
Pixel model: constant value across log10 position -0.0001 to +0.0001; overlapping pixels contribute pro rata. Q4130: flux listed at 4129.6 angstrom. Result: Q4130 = 19.37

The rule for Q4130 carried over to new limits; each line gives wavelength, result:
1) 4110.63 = 22.28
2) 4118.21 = 28.22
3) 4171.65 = 18.16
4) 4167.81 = 19.29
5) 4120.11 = 27.67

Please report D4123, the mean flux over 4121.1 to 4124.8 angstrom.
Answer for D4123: 25.1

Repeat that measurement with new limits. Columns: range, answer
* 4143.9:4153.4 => 14.4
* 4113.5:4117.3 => 26.6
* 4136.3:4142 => 15.6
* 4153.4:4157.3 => 16.4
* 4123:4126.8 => 23.4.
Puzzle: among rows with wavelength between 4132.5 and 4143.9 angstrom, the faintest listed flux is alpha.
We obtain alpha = 15.29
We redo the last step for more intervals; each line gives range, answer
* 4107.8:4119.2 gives 21.14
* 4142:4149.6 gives 13.89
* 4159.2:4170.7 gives 18.23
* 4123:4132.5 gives 18.36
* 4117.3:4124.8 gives 24.2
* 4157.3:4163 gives 19.39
